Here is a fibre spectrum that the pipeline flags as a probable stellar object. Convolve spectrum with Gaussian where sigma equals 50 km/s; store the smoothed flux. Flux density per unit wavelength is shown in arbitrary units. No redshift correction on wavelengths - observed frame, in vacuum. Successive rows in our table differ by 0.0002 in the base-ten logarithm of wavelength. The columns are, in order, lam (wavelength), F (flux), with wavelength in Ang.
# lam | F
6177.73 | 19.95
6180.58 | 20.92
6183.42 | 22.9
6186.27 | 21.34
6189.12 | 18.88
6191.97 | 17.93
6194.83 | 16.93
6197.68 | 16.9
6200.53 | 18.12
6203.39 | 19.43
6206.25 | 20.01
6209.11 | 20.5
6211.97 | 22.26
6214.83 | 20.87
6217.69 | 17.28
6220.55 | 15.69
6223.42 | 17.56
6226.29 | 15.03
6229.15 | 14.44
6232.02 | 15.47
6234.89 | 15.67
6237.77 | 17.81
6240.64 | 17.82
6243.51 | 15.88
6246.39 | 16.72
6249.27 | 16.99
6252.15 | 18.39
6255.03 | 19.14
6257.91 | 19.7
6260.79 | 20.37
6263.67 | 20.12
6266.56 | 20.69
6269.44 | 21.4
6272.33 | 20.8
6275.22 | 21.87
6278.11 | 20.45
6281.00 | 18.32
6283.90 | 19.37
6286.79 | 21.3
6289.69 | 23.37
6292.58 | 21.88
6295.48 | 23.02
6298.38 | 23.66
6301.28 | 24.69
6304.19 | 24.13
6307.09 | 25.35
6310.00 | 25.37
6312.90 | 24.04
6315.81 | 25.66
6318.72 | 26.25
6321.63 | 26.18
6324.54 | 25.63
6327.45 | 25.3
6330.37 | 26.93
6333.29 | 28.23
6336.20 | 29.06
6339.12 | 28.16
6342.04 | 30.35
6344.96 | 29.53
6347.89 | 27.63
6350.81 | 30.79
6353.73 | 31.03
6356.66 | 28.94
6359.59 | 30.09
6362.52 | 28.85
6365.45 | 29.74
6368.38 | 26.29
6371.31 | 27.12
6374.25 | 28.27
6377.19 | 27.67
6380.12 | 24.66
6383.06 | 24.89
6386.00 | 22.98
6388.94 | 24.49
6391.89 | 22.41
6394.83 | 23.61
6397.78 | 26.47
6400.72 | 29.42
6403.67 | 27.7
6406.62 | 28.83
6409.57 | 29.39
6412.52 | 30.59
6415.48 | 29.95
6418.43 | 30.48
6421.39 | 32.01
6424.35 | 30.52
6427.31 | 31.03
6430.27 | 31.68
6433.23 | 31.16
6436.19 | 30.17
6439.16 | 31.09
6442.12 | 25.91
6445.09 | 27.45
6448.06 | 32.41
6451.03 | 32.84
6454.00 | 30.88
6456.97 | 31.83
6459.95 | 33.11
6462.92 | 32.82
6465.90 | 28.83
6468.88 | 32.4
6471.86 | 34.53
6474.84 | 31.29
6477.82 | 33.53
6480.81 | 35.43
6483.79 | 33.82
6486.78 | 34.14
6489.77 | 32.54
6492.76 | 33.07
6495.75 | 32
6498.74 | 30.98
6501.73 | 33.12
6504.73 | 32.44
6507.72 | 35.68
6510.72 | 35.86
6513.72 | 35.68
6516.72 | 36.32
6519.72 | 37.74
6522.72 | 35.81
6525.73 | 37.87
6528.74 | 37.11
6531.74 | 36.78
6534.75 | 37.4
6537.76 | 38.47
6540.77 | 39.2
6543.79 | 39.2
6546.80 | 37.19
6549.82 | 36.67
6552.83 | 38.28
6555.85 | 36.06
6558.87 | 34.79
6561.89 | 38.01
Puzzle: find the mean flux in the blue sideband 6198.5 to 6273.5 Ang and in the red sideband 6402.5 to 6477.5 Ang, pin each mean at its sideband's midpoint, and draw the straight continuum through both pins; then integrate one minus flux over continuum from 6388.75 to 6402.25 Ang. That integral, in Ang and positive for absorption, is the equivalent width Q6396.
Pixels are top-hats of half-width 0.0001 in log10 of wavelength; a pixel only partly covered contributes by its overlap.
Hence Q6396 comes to 1.32 Ang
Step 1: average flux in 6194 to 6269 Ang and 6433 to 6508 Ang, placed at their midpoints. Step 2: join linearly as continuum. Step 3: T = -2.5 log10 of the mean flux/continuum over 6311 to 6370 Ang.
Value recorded -0.14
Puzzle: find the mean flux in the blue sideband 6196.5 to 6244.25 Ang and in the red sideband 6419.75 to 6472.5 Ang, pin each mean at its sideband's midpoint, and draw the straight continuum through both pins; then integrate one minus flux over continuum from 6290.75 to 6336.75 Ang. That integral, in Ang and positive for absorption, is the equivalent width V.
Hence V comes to -3.9 Ang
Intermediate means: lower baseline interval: 17.7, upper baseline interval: 31.1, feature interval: 25.3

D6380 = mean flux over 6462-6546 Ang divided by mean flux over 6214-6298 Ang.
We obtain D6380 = 1.84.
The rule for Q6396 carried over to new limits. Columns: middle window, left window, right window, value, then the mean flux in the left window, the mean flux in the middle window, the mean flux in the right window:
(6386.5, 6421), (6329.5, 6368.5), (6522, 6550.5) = 4.4 Ang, 29.1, 27.6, 37.6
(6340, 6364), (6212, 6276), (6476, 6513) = -4.6 Ang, 18.2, 29.6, 33.6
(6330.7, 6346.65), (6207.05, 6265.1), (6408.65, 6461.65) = -2.9 Ang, 17.9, 28.9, 30.7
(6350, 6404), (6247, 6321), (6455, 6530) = 0.1 Ang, 21.9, 27.1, 33.9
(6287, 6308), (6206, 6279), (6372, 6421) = -1.9 Ang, 18.5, 23.5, 27.1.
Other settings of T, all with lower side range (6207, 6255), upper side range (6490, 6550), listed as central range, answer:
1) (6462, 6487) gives 0.00 mag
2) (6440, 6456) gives 0.04 mag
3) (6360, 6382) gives -0.05 mag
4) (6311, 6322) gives -0.11 mag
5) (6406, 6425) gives -0.04 mag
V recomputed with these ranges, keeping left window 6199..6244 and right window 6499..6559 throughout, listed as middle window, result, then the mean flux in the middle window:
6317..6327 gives -0.9 Ang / 26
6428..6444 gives 0.4 Ang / 30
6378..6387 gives 1.0 Ang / 24.5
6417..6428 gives -0.4 Ang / 31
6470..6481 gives -0.1 Ang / 33.4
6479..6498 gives 0.4 Ang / 33.4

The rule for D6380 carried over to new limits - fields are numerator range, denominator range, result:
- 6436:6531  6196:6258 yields 1.87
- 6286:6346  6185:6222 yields 1.36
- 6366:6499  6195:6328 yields 1.46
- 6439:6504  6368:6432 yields 1.15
